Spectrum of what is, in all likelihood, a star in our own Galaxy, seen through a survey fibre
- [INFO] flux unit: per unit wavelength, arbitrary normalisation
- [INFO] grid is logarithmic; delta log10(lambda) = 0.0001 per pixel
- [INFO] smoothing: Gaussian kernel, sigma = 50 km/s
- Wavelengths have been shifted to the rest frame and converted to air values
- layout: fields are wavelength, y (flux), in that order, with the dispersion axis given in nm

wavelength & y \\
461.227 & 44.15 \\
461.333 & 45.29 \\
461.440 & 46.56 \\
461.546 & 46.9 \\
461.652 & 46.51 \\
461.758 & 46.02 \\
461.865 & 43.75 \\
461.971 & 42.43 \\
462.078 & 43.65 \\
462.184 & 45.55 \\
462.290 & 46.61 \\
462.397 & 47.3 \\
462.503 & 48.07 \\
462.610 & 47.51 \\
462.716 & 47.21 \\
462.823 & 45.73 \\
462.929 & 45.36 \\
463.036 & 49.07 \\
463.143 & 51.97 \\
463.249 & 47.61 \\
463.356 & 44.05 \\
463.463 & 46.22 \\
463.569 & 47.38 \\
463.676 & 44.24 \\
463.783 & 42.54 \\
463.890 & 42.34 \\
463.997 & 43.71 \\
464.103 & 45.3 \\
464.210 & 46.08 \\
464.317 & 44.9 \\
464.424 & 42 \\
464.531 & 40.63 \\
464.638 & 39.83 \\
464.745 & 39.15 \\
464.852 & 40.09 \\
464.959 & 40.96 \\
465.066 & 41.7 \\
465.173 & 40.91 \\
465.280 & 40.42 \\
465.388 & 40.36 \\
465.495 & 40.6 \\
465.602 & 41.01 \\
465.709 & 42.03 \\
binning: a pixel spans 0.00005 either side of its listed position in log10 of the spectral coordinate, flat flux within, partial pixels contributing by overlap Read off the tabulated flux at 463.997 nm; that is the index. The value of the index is 43.71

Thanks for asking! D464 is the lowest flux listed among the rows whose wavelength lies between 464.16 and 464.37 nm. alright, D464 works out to 44.9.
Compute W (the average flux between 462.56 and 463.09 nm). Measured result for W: 47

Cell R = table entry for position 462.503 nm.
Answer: 48.07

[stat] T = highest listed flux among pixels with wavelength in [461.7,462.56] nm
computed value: 48.07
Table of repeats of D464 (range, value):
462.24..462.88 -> 45.73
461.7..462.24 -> 42.43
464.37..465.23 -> 39.15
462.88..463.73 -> 44.05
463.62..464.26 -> 42.34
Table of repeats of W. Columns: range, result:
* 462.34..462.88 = 47.2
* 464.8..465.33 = 40.8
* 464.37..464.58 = 41.3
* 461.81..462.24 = 43.9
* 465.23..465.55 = 40.4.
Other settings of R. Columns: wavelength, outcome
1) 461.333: 45.29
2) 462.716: 47.21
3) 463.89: 42.34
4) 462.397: 47.3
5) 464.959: 40.96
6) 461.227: 44.15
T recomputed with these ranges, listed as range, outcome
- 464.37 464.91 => 42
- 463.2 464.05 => 47.61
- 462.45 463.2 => 51.97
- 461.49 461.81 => 46.9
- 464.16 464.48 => 46.08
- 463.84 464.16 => 45.3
